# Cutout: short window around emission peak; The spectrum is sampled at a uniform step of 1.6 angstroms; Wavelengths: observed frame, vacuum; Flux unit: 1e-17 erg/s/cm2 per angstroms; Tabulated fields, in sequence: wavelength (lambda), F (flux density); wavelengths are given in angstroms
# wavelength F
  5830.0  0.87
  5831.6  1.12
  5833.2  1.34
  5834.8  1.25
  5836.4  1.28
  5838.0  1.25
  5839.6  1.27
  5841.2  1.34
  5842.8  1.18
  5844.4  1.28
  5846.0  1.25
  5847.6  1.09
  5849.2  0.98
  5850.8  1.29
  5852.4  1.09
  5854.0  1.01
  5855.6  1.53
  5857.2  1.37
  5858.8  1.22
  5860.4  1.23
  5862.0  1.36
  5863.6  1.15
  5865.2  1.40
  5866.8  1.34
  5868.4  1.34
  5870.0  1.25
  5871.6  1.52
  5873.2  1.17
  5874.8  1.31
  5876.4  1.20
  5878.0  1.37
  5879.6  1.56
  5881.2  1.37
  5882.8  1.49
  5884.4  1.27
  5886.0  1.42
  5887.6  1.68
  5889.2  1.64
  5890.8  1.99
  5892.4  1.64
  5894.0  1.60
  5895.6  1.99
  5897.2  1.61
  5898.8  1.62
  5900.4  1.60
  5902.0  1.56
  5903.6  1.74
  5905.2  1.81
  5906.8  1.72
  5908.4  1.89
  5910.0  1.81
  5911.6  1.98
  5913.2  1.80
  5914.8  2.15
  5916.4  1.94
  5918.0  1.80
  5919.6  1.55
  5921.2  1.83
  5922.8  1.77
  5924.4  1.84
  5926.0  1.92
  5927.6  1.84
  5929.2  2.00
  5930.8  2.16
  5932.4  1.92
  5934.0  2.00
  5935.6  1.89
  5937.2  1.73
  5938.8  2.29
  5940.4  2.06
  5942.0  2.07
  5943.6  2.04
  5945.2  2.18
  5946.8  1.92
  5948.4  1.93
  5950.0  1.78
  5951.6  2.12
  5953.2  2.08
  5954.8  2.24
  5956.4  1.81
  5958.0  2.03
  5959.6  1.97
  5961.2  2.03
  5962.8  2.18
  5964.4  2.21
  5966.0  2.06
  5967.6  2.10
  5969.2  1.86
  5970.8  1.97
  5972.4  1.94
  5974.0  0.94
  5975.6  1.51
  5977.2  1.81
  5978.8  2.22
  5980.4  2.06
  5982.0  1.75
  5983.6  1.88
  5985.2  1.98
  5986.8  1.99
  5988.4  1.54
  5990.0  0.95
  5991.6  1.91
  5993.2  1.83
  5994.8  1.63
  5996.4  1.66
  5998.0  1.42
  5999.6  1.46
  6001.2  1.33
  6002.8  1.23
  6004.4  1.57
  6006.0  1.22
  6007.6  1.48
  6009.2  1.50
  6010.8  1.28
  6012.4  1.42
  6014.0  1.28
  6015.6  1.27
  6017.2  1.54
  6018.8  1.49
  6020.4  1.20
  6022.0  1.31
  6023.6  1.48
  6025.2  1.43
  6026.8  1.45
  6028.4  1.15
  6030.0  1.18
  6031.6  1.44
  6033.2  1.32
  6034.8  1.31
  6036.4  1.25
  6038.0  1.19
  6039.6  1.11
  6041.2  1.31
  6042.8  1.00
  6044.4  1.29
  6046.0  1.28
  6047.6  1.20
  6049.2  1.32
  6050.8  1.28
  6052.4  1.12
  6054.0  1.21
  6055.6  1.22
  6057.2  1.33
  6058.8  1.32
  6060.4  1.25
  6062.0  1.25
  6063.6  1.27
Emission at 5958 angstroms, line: C III]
